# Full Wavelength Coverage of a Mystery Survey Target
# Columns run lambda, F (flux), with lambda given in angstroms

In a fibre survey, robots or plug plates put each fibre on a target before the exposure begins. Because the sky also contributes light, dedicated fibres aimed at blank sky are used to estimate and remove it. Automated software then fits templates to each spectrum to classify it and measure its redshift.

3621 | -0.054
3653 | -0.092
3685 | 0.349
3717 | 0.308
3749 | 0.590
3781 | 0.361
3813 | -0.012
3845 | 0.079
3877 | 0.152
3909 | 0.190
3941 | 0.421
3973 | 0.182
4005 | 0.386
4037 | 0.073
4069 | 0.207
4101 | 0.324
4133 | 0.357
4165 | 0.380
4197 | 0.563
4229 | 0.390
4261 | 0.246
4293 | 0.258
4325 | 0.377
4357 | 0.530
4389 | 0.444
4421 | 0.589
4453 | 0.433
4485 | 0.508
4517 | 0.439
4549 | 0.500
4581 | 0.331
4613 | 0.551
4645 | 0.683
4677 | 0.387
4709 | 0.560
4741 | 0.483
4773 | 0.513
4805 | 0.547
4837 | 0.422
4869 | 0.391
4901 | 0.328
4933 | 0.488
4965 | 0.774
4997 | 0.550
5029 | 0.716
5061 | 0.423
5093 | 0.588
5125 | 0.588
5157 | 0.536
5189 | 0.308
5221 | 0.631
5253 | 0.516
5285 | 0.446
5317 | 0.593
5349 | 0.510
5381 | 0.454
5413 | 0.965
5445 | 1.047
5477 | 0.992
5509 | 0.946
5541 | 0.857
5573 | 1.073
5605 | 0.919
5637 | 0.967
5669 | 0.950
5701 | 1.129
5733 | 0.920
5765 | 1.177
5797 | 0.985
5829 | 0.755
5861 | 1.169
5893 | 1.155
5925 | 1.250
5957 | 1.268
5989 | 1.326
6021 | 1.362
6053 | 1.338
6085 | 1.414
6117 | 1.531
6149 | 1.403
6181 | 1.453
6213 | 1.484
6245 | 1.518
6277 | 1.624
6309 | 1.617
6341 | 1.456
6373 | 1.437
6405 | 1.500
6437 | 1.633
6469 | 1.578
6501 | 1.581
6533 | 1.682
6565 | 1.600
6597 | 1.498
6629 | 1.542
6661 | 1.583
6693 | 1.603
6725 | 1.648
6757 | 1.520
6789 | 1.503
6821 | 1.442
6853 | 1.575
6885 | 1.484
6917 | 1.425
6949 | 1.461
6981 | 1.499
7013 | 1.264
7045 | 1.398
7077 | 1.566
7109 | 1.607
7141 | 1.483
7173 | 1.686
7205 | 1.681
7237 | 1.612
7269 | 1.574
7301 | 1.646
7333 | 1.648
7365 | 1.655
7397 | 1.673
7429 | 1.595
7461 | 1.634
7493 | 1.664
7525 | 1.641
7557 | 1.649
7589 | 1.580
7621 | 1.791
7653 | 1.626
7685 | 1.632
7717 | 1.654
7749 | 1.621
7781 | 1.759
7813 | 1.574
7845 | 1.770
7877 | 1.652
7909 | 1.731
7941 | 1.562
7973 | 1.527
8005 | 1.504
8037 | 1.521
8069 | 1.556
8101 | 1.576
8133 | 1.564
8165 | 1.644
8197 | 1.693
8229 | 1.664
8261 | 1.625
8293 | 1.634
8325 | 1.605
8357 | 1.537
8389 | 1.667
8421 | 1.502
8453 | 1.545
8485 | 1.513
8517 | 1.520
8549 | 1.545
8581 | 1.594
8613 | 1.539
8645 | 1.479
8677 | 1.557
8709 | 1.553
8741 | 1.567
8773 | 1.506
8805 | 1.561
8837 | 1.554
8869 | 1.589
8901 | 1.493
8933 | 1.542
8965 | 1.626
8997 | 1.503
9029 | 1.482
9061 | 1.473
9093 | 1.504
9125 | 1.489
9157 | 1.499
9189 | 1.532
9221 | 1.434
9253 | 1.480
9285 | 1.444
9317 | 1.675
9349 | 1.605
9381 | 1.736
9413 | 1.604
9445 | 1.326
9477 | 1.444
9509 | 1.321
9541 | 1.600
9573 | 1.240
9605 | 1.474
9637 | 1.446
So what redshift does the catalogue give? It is 0.356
